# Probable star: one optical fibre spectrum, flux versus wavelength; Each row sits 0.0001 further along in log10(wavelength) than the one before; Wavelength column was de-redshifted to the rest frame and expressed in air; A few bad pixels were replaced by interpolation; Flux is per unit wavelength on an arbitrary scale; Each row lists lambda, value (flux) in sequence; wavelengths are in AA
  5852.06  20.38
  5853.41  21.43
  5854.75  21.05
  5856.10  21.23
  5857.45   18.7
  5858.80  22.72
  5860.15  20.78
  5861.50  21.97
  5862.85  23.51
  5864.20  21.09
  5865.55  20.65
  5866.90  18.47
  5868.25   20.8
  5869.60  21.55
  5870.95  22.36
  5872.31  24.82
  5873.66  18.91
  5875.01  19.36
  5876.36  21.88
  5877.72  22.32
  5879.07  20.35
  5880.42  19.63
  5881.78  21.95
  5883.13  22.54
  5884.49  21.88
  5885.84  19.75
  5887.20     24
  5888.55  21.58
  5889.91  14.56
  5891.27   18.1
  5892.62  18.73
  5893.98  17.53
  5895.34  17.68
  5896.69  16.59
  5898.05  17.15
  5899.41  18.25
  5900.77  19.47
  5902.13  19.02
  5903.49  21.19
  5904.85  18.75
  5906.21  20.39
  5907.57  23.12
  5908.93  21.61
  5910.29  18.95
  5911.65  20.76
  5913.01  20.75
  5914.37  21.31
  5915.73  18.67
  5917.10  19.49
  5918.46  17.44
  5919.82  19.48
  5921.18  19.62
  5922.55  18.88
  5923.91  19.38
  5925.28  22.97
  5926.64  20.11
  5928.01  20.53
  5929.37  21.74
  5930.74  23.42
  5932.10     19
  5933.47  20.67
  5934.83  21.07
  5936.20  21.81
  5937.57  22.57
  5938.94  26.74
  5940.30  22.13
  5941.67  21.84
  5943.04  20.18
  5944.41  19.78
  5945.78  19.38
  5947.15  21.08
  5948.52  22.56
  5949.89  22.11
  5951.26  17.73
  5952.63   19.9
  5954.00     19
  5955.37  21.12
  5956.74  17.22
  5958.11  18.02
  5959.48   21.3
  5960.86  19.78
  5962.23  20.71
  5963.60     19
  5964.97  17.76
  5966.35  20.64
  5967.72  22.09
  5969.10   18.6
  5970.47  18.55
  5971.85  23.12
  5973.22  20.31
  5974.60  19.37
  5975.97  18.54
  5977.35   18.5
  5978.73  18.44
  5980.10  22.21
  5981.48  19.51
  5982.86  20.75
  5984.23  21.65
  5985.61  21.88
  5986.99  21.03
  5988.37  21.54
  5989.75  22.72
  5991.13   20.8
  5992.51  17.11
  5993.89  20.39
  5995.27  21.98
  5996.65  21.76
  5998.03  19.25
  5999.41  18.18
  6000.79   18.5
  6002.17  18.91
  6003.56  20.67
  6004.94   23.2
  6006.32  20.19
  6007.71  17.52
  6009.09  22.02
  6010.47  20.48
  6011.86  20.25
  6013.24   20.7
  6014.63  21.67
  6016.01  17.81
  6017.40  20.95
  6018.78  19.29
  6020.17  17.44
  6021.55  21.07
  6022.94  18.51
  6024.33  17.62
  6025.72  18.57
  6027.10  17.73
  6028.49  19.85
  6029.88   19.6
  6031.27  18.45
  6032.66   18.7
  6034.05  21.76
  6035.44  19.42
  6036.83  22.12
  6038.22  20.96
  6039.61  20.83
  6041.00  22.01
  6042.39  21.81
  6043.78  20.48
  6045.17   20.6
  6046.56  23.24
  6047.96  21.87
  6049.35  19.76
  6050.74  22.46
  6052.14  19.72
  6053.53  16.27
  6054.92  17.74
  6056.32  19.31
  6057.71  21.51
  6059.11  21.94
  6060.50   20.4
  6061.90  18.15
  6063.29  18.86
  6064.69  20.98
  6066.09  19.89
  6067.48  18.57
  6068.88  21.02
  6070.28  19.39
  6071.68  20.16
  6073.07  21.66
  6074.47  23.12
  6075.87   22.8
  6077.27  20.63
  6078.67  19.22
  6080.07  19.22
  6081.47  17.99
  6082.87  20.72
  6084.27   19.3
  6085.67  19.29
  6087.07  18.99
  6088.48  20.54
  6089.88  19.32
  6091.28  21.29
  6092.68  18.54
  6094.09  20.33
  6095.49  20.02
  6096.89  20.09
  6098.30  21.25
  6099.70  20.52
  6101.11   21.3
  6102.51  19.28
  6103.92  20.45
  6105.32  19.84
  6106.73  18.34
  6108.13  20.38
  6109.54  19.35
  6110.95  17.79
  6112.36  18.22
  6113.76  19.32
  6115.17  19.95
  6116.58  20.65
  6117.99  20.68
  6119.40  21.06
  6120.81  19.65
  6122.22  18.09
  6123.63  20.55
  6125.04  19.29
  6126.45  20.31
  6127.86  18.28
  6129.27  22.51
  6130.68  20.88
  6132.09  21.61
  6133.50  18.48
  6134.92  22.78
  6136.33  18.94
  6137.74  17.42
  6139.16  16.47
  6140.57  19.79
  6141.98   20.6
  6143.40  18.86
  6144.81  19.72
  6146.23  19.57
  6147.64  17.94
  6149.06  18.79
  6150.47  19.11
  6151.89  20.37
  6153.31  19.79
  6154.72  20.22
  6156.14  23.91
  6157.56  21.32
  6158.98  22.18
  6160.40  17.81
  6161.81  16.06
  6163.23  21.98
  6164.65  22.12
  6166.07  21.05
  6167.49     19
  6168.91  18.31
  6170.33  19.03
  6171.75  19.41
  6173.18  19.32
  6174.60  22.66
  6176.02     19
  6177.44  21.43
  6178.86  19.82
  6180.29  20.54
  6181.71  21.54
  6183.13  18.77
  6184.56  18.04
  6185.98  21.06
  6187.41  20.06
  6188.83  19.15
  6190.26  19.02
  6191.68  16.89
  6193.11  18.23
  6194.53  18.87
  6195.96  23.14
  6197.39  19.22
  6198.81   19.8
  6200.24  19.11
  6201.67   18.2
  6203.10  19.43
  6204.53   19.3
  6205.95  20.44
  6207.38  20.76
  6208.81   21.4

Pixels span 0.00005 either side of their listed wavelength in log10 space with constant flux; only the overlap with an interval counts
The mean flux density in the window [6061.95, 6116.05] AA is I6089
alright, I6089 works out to 19.9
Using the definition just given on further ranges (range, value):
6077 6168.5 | 19.8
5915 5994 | 20.4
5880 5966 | 20.2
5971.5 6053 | 20.2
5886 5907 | 18.9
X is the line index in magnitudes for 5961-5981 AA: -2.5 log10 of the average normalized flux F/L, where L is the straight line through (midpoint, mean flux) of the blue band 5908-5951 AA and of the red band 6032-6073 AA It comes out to 0.04 mag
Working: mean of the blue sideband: 20.8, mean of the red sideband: 20.4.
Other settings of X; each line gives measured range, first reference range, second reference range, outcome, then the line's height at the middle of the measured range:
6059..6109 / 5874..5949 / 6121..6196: -0.007 mag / 20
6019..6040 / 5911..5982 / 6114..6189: 0.037 mag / 20.2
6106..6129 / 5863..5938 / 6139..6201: 0.018 mag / 19.9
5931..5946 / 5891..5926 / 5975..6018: -0.093 mag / 19.7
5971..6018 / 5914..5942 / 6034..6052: 0.040 mag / 21.1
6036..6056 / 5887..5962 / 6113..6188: -0.036 mag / 20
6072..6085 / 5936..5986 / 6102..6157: -0.031 mag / 19.9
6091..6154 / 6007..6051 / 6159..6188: 0.014 mag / 20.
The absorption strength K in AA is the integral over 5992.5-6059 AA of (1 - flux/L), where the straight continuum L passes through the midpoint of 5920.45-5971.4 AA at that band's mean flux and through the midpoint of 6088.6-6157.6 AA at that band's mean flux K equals 0.6 AA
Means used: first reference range 20.5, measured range 20.1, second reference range 19.9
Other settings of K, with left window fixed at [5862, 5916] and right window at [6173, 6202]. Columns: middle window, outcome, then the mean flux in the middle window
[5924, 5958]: -1.30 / 20.9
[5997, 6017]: 0.06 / 20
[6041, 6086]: -0.74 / 20.3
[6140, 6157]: -0.08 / 19.9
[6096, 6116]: 0.16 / 19.7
